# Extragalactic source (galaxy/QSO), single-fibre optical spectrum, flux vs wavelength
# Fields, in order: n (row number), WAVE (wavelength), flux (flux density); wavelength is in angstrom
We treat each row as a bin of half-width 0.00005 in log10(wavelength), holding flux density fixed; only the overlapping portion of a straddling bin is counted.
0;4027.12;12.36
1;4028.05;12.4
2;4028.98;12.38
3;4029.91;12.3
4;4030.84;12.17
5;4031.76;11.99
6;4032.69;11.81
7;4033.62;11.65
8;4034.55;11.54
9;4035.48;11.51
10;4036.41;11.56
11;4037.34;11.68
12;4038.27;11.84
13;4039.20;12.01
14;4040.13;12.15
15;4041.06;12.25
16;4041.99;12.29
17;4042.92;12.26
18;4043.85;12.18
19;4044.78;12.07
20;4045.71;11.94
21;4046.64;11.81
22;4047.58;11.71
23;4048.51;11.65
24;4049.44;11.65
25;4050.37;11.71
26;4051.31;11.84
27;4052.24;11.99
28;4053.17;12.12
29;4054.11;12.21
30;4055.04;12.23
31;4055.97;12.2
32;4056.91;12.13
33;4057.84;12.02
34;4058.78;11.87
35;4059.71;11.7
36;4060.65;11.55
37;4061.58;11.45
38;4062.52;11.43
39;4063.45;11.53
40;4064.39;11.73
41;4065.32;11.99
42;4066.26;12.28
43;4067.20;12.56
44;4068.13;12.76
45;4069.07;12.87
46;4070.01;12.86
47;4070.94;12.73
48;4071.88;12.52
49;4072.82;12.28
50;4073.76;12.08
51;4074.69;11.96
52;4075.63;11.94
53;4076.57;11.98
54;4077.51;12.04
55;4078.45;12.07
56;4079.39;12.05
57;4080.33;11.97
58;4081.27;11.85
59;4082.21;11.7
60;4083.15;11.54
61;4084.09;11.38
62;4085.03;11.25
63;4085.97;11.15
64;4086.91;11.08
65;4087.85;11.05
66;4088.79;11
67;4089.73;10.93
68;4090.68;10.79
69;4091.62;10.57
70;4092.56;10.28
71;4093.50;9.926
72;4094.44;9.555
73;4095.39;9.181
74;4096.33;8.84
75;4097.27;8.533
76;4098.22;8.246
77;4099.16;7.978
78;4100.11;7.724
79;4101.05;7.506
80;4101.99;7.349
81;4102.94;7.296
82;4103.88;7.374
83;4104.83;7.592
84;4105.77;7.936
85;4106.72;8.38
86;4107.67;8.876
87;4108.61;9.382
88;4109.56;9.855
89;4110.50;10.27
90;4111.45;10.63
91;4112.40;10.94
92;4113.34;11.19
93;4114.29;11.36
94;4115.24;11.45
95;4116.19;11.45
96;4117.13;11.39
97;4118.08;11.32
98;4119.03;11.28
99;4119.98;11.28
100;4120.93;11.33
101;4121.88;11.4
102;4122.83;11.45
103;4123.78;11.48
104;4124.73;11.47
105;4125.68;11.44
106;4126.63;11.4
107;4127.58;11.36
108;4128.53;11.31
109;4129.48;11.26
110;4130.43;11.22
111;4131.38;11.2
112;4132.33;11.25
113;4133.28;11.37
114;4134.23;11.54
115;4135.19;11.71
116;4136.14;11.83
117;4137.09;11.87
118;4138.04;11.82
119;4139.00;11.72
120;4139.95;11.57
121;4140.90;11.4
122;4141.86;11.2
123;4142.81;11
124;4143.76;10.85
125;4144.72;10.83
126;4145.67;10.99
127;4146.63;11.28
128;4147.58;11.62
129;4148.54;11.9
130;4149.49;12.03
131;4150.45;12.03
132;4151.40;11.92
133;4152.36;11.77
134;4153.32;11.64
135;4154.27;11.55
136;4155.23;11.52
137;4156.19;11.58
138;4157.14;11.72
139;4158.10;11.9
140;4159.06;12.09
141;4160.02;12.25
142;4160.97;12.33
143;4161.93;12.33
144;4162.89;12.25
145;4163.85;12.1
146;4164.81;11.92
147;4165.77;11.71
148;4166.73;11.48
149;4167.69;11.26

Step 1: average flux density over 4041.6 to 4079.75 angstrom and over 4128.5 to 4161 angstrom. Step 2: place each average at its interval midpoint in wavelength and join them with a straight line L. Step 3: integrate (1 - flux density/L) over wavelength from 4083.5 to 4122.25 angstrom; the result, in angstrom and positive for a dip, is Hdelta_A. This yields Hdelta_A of 6.2 angstrom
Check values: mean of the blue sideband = 12.1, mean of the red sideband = 11.6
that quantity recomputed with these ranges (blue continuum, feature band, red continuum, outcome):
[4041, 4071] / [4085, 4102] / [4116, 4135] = 3.0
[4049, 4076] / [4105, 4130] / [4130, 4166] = 2.2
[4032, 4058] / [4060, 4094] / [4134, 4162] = 0.4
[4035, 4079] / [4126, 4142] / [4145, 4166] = 0.5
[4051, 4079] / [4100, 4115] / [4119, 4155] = 3.4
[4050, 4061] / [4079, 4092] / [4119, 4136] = 0.5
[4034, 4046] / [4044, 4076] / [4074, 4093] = -0.9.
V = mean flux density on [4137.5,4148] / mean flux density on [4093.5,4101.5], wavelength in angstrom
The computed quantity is 1.3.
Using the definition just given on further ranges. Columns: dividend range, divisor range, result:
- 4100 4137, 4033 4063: 0.88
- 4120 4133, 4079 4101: 1.10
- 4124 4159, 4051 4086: 0.96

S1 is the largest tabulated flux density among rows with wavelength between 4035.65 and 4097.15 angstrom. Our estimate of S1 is 12.87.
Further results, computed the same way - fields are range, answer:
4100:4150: 12.03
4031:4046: 12.29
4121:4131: 11.48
